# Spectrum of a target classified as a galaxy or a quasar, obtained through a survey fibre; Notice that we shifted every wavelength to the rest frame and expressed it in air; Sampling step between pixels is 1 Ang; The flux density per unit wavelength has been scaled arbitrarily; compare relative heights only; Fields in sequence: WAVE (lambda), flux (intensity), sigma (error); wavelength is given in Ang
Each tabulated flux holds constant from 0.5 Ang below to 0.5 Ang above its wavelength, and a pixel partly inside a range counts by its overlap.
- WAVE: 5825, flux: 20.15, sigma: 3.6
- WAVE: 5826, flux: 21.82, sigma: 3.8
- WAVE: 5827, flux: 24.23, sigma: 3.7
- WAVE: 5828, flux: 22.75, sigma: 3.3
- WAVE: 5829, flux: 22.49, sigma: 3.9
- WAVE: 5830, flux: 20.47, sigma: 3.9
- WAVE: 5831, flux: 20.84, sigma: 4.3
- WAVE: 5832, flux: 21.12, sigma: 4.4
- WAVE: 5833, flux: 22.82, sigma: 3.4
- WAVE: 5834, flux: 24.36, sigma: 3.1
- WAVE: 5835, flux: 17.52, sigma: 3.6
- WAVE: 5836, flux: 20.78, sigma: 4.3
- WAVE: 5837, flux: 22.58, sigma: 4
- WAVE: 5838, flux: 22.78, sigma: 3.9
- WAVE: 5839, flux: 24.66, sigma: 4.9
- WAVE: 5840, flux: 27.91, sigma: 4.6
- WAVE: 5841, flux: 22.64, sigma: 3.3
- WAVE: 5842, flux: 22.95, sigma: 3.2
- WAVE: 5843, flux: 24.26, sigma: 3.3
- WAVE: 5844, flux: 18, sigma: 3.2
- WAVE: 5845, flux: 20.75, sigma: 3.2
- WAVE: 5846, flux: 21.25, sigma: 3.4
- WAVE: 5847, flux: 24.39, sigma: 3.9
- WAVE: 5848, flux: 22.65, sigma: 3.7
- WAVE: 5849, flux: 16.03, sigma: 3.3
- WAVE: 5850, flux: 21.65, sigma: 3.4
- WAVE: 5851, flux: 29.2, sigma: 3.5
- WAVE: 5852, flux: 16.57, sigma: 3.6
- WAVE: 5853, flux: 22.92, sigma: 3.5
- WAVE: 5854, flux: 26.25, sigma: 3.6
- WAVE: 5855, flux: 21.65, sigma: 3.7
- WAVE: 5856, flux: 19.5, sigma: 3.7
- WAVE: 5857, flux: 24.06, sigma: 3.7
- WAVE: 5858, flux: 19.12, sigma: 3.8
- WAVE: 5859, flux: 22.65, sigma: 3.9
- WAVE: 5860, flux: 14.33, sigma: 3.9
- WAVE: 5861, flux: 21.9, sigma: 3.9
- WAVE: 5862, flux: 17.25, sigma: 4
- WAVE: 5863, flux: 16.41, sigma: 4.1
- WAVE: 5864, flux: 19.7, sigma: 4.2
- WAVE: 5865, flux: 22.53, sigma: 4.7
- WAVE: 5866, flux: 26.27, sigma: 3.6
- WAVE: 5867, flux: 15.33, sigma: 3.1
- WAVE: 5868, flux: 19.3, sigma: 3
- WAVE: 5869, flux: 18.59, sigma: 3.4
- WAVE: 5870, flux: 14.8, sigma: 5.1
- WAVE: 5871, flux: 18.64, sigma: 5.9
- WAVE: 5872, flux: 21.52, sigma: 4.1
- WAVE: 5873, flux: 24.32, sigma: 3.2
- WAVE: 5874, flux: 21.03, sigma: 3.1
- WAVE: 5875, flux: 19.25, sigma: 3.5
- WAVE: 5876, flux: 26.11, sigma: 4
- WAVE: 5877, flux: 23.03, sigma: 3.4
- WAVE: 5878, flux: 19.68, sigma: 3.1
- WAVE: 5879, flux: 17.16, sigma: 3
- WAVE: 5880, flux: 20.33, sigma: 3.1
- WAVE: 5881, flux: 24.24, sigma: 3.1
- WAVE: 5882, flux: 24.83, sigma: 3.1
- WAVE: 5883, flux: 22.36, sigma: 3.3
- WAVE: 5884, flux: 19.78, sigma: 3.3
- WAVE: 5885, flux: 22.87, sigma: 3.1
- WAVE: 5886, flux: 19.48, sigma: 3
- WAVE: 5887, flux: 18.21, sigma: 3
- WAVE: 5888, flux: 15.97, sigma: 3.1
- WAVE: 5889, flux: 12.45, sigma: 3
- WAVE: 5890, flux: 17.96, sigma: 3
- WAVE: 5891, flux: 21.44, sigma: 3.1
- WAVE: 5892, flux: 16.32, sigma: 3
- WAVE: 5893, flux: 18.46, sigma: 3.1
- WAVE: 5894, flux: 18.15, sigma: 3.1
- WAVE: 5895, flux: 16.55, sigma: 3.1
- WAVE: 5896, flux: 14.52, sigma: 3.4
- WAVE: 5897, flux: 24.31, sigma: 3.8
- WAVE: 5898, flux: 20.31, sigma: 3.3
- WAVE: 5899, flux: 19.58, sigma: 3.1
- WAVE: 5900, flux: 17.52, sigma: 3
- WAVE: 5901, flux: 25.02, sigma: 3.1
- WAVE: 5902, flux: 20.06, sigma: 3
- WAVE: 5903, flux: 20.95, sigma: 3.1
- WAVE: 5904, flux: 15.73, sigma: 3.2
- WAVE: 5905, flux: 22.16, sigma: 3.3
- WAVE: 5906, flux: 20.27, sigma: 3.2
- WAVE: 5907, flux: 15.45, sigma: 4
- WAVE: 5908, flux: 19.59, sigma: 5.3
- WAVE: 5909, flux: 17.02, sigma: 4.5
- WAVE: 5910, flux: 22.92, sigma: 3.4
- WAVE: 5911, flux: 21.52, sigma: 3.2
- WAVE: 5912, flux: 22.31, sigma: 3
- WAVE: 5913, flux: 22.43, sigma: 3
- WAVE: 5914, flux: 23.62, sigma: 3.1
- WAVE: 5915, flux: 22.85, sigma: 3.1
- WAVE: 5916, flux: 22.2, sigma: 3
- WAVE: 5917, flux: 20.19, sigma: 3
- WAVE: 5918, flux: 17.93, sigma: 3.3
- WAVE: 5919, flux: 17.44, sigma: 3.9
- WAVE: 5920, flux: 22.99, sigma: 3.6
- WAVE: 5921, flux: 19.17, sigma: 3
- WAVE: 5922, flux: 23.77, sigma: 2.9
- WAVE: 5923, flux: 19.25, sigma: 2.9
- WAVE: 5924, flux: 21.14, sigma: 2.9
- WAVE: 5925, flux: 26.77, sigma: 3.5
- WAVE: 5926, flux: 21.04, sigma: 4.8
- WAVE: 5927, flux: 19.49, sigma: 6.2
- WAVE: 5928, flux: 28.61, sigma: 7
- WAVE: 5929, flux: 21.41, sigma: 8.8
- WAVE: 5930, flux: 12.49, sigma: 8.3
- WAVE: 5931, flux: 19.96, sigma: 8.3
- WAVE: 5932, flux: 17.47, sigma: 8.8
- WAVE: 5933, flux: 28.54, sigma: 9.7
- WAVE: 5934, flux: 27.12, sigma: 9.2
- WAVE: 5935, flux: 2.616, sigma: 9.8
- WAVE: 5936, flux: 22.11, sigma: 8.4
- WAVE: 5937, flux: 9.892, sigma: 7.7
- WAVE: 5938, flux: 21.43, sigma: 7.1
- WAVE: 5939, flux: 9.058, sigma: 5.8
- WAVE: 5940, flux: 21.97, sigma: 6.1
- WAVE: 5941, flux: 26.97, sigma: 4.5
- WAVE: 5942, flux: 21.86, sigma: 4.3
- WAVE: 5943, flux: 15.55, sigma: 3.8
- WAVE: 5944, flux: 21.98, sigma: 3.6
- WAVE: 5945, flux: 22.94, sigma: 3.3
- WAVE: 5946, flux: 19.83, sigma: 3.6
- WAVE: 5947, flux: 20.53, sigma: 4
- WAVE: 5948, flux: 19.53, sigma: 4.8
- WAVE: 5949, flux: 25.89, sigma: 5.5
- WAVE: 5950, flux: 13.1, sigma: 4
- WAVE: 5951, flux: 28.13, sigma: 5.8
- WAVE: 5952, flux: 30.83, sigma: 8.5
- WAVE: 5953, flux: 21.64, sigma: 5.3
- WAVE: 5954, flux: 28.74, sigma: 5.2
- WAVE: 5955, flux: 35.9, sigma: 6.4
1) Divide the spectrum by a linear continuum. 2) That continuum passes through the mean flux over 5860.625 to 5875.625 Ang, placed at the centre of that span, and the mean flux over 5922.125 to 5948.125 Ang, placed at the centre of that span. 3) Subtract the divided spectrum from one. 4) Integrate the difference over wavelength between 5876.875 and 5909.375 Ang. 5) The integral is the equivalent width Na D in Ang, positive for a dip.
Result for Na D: 0.8 Ang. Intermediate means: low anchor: 19.8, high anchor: 20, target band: 19.4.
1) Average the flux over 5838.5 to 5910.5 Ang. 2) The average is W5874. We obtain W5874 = 20.4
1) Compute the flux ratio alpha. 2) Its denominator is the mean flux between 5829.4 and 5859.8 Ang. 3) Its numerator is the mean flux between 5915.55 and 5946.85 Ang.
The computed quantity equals 0.9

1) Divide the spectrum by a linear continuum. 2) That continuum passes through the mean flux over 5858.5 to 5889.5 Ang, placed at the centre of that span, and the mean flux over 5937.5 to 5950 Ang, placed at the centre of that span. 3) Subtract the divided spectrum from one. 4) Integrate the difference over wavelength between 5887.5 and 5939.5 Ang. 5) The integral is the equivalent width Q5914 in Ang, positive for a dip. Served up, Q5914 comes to 1.60 Ang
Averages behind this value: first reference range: 20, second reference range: 20.3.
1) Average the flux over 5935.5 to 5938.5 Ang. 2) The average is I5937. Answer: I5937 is 17.8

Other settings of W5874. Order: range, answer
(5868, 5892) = 20.1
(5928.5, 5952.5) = 20.1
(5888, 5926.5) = 20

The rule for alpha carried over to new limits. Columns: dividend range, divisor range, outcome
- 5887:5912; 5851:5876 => 0.93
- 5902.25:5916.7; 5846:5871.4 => 1.01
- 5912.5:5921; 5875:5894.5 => 1.06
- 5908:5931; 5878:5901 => 1.09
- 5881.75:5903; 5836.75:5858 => 0.86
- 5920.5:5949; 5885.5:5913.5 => 1.05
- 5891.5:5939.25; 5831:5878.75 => 0.93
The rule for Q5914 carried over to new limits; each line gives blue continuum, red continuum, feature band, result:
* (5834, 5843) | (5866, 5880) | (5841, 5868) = 0.7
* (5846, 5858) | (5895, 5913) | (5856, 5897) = 2.6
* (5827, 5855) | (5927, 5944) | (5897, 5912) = 0.1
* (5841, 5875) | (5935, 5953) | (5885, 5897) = 1.6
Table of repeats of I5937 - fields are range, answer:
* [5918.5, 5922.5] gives 20.8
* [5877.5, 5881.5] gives 20.4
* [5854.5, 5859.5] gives 21.4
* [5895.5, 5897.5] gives 19.4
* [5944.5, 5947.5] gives 21.1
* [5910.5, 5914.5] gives 22.5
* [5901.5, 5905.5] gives 19.7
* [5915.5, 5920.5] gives 20.2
